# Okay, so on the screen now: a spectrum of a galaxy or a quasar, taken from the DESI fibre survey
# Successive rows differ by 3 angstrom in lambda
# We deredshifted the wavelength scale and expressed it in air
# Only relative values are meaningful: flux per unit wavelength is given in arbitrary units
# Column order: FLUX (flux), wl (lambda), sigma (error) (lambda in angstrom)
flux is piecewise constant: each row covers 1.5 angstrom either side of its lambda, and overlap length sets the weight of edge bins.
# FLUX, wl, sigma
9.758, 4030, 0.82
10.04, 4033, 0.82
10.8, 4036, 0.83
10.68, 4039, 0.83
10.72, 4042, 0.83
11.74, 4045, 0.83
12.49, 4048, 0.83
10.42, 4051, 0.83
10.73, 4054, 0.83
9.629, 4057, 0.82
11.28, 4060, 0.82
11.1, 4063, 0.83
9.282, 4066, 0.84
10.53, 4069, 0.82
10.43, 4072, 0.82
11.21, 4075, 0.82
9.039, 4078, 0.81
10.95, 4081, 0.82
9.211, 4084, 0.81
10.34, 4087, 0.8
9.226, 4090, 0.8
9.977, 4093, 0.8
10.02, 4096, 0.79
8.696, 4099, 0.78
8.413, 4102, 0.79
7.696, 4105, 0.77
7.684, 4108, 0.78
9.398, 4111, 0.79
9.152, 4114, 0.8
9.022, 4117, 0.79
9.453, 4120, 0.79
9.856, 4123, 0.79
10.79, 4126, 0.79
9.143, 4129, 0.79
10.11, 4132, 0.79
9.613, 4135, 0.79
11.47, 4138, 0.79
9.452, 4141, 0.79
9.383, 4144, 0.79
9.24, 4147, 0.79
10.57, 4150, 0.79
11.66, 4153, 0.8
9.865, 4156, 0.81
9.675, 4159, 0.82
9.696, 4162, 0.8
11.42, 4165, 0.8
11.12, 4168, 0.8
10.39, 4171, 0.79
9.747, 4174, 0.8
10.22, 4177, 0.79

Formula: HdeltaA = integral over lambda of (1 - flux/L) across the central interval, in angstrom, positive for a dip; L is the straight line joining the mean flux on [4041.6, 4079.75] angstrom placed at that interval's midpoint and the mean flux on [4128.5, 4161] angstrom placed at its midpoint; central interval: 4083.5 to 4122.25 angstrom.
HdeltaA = 4.6 angstrom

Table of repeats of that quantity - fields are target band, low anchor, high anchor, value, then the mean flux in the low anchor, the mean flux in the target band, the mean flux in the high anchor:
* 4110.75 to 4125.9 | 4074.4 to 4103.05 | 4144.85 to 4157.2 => 0.7 angstrom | 9.68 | 9.51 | 10.3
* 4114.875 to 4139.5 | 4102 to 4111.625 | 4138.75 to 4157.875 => -2.2 angstrom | 8.18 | 9.91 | 10.1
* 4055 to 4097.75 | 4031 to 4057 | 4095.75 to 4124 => -1.2 angstrom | 10.9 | 10.2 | 8.87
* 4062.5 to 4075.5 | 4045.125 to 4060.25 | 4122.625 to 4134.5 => 0.4 angstrom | 11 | 10.4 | 9.96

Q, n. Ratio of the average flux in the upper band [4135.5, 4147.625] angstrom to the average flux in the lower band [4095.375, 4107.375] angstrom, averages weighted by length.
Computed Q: 1.16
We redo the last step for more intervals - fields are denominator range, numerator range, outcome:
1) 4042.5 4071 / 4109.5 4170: 0.93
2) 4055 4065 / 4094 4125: 0.85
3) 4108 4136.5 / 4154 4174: 1.09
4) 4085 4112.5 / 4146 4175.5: 1.14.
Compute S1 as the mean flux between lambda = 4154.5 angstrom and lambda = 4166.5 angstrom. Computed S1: 10.2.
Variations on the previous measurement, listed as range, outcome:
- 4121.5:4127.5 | 10.3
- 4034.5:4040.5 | 10.7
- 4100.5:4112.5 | 8.3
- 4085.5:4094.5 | 9.85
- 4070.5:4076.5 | 10.8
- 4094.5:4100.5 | 9.36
